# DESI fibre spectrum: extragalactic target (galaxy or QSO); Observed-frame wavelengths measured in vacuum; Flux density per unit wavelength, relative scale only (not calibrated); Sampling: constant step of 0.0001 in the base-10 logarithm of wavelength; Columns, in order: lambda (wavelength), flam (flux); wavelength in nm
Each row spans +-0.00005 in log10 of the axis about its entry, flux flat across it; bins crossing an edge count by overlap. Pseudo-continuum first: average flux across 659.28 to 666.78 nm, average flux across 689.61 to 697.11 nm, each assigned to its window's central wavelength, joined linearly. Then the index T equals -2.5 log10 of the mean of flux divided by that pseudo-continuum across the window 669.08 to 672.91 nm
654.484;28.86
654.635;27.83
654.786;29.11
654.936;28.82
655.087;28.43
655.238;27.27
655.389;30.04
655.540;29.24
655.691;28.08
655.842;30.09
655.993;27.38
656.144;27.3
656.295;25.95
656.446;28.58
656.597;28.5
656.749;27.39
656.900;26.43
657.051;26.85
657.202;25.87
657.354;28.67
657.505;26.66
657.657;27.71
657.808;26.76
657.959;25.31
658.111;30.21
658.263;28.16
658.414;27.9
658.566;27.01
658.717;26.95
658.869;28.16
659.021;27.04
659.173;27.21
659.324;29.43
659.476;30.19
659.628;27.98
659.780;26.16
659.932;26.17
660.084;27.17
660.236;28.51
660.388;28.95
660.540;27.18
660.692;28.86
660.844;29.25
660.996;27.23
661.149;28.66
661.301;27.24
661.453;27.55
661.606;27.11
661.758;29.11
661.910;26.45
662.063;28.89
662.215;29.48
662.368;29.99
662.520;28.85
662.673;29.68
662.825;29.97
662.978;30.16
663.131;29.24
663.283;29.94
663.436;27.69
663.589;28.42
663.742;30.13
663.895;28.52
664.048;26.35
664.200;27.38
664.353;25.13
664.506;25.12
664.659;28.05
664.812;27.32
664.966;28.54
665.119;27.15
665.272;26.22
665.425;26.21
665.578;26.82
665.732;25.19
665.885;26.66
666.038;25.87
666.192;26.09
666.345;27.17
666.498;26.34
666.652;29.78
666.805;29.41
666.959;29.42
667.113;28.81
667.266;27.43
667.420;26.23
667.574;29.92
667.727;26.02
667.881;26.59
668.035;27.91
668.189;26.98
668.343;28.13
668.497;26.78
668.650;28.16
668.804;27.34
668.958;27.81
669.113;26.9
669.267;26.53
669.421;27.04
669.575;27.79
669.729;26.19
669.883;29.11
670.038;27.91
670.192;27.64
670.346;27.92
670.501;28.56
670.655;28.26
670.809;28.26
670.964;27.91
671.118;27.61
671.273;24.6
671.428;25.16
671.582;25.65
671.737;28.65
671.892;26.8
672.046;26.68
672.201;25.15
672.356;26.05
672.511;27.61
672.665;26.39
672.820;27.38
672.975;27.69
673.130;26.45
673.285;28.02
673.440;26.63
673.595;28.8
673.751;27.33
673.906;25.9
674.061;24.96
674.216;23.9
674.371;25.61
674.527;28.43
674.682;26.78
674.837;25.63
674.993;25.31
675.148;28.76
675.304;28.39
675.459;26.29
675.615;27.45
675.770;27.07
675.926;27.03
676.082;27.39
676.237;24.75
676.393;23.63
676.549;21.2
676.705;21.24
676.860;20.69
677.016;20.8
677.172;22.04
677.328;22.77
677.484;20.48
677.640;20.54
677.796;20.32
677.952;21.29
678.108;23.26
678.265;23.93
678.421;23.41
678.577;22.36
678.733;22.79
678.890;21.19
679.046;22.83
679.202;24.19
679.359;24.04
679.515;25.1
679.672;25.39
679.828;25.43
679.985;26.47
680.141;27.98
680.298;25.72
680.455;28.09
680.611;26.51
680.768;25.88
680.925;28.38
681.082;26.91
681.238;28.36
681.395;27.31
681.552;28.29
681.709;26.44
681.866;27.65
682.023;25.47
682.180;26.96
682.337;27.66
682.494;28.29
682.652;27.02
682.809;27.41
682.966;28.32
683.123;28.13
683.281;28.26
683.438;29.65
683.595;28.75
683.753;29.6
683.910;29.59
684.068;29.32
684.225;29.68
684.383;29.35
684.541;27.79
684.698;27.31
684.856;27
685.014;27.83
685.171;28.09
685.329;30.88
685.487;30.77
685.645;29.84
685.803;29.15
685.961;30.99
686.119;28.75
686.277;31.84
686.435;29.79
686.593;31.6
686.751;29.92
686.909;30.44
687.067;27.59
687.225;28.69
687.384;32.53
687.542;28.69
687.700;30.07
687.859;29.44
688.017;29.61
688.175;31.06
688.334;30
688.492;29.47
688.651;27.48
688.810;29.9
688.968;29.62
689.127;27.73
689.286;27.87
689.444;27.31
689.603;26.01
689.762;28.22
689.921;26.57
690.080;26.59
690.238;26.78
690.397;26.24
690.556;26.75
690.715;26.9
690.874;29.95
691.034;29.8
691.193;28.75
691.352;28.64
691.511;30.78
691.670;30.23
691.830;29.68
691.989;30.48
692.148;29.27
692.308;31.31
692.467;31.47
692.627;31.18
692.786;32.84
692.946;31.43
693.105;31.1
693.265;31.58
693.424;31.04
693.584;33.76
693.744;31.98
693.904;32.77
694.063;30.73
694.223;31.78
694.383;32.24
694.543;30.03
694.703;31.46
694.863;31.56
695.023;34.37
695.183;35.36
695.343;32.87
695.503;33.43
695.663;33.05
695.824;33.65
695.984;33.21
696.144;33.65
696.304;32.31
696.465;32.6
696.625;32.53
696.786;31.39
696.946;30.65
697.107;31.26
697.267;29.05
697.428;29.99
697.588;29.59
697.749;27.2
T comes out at 0.06 mag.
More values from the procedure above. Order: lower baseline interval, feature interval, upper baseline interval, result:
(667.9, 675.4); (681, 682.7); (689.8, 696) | 0.06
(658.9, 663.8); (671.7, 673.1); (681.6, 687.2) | 0.07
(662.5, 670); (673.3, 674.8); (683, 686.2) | 0.07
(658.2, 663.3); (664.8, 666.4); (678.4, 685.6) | 0.06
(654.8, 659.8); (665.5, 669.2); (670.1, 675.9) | -0.01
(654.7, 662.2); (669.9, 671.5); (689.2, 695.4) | 0.05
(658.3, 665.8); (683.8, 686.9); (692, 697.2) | 0.05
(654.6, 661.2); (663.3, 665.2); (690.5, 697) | 0.04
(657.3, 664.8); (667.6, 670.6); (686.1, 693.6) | 0.04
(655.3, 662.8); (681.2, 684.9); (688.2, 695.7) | 0.06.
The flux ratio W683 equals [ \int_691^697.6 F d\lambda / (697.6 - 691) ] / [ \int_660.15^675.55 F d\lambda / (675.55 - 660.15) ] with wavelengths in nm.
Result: 1.15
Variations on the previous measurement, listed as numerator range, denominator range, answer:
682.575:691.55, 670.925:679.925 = 1.15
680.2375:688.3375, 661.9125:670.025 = 1.04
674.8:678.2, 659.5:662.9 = 0.85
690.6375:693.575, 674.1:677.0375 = 1.20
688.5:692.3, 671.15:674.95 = 1.07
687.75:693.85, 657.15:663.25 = 1.05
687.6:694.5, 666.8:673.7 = 1.09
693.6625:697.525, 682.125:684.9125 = 1.13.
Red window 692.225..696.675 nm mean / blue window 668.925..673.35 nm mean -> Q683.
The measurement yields 1.2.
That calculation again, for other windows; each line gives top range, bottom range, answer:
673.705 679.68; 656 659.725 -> 0.88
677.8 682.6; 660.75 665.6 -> 0.91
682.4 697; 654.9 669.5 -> 1.08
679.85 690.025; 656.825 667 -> 1.03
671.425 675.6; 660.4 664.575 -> 0.94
